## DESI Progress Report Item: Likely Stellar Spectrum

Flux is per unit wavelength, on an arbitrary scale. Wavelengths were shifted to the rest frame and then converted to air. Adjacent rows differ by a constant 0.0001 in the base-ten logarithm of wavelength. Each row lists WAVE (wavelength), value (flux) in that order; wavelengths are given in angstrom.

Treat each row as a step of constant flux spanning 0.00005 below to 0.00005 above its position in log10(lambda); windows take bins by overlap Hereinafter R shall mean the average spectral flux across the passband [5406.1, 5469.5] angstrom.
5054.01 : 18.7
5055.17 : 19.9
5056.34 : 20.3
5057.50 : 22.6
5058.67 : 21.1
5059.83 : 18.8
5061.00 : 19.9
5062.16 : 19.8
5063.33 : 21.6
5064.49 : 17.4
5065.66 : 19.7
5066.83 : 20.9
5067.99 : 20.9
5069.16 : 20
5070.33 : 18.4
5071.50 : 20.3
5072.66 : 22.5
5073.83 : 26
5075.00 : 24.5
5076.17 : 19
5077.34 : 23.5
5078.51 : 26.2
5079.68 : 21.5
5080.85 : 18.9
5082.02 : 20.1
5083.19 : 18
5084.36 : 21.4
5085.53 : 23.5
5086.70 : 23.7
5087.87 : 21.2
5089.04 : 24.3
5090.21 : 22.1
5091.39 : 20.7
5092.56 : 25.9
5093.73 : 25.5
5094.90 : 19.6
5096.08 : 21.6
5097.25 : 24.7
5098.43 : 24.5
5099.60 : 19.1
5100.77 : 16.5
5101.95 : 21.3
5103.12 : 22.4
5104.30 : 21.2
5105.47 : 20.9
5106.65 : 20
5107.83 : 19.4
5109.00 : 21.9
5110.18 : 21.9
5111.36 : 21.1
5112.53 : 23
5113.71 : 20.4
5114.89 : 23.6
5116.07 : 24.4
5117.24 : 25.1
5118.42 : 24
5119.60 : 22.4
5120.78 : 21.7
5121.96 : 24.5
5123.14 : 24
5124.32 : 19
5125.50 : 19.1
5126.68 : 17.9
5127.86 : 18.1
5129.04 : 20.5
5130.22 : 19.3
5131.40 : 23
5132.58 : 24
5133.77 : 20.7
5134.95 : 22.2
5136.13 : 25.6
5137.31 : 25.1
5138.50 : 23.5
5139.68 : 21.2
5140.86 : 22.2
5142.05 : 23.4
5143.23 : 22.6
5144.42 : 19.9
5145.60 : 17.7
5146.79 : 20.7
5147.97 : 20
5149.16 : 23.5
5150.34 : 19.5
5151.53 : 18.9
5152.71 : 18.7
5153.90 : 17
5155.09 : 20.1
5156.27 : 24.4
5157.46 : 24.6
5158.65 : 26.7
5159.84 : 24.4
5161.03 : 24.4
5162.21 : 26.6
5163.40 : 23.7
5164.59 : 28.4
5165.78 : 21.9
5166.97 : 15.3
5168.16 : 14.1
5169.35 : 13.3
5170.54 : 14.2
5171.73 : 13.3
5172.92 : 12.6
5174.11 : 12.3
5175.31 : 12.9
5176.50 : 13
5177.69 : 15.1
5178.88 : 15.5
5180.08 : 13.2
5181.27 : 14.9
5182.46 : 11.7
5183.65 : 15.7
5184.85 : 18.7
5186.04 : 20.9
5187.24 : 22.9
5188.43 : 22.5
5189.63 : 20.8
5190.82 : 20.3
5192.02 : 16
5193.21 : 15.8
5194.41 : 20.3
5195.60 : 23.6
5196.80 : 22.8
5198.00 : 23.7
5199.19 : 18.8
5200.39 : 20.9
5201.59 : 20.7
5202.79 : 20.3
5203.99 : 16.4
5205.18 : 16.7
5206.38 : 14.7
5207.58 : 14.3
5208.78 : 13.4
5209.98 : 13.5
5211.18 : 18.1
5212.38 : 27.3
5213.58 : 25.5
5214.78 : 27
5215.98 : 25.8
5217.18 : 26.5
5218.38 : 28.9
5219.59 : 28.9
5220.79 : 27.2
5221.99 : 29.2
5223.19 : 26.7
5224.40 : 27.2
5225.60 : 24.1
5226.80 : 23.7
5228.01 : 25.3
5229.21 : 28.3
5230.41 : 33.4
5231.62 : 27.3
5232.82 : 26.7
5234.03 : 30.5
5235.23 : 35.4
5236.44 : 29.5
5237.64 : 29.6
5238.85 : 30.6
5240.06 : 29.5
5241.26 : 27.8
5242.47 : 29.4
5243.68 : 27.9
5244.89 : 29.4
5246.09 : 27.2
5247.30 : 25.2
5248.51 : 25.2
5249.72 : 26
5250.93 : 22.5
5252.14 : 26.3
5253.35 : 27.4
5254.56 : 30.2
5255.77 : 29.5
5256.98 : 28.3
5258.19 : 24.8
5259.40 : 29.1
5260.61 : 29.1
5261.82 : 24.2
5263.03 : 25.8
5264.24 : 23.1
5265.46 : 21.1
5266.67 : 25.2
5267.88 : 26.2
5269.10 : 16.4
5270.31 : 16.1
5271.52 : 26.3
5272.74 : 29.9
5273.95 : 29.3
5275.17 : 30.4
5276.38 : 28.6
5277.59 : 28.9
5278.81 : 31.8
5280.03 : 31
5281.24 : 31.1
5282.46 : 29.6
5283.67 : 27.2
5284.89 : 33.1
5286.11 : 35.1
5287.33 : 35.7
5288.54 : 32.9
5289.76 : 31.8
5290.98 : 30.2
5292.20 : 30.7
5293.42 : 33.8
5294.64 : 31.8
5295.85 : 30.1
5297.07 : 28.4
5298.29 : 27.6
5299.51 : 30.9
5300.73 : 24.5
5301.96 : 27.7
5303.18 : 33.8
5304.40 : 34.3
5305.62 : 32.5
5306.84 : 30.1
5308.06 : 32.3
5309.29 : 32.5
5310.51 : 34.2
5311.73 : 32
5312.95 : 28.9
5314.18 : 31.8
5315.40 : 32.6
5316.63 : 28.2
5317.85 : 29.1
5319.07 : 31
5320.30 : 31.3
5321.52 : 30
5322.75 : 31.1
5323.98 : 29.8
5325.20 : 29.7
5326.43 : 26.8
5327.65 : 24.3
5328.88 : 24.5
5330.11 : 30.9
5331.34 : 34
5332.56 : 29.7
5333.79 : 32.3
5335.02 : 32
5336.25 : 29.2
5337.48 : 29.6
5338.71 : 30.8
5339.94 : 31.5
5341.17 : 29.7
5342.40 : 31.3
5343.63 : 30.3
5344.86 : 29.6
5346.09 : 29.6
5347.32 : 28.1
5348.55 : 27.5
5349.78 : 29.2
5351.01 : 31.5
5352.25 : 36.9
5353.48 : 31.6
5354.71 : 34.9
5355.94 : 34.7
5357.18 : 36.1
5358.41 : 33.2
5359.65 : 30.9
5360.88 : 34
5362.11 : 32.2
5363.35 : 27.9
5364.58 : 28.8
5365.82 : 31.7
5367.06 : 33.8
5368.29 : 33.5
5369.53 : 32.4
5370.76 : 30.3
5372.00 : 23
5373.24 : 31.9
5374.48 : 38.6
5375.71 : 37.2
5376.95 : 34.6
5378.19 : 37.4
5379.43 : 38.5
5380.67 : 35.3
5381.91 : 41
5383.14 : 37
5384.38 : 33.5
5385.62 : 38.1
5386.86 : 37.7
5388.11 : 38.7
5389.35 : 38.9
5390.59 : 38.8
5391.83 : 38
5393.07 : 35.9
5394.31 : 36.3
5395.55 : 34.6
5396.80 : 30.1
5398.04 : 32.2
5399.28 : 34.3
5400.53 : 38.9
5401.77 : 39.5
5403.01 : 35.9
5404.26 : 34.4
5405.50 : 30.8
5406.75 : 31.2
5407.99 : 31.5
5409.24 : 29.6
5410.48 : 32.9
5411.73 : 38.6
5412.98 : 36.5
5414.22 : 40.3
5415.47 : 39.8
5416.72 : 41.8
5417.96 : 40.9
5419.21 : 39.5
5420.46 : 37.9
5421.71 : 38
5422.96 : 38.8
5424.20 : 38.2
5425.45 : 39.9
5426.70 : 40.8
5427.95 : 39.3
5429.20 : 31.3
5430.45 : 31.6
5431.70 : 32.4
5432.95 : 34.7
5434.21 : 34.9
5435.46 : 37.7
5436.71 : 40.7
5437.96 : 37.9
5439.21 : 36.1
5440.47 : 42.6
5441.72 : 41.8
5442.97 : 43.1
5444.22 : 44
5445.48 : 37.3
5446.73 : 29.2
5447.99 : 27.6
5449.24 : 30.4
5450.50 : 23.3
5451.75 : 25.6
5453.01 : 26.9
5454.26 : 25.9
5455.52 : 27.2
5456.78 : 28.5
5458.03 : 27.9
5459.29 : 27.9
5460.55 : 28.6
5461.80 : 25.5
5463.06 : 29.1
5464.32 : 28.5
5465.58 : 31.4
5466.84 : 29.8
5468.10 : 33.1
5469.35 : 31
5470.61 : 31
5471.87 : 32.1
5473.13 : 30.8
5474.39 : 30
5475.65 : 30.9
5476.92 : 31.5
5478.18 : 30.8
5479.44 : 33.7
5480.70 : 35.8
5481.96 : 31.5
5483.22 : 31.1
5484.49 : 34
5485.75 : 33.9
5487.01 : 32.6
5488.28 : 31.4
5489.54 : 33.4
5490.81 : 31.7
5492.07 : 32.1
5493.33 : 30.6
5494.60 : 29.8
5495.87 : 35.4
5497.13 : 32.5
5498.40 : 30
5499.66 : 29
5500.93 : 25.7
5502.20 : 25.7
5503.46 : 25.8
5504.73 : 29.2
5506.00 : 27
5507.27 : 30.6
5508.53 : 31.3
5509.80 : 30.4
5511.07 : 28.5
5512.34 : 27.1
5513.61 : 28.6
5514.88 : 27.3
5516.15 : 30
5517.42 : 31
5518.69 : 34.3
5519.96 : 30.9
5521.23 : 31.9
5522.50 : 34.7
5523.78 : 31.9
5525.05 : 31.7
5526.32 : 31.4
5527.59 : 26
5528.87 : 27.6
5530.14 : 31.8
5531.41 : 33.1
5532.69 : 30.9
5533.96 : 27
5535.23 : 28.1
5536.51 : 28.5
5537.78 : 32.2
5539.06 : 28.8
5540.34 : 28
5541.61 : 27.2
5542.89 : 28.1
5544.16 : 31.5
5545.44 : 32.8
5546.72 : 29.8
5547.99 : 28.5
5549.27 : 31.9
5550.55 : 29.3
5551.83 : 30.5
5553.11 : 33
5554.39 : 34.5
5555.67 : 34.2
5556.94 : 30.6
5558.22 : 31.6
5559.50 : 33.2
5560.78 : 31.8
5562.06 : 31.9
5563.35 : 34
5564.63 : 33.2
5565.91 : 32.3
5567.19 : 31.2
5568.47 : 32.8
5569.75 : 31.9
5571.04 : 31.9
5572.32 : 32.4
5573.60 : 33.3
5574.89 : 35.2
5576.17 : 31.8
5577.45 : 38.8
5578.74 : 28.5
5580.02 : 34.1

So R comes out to 34.1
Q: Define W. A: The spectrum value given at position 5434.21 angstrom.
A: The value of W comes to 34.9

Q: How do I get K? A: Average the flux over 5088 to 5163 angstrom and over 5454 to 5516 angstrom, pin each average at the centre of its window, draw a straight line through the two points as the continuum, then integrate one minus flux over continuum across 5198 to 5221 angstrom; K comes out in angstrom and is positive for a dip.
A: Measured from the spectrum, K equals 2.5 angstrom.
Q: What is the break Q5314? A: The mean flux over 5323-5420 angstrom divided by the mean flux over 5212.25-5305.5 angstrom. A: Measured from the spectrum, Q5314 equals 1.2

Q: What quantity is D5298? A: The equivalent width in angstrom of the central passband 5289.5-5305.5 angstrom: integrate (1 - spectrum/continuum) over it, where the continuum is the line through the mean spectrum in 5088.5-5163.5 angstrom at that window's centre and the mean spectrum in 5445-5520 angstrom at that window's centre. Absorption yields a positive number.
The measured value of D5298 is -2.9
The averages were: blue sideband 22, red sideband 30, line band 30.5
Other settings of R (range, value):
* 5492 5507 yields 29.3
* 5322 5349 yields 29.7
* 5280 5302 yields 30.8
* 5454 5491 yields 30.7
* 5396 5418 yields 35.4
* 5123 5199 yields 19.8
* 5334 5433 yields 34.4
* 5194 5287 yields 25.9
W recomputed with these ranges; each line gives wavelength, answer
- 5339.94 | 31.5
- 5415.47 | 39.8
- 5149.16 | 23.5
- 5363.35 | 27.9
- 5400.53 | 38.9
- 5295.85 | 30.1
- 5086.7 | 23.7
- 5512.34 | 27.1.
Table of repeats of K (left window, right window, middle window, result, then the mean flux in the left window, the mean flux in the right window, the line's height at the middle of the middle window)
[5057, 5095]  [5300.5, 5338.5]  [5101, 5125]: 0.9 angstrom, 21.5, 30.4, 22.9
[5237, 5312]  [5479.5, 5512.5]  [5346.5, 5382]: -4.0 angstrom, 28.8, 30.7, 29.6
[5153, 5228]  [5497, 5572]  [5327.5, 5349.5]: -4.6 angstrom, 20.3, 30.4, 24.6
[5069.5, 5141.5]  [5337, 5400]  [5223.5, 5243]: -0.8 angstrom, 21.9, 33.4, 27.5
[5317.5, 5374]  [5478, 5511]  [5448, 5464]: 1.9 angstrom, 30.7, 30.9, 30.9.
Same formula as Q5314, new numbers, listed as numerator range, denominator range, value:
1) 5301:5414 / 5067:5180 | 1.56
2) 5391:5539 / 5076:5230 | 1.55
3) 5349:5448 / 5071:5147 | 1.62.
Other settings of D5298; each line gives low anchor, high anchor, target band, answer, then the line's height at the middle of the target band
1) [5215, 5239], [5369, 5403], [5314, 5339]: 2.3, 32.9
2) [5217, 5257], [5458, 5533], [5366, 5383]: -2.9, 29.4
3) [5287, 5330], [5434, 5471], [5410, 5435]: -4.4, 31.8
